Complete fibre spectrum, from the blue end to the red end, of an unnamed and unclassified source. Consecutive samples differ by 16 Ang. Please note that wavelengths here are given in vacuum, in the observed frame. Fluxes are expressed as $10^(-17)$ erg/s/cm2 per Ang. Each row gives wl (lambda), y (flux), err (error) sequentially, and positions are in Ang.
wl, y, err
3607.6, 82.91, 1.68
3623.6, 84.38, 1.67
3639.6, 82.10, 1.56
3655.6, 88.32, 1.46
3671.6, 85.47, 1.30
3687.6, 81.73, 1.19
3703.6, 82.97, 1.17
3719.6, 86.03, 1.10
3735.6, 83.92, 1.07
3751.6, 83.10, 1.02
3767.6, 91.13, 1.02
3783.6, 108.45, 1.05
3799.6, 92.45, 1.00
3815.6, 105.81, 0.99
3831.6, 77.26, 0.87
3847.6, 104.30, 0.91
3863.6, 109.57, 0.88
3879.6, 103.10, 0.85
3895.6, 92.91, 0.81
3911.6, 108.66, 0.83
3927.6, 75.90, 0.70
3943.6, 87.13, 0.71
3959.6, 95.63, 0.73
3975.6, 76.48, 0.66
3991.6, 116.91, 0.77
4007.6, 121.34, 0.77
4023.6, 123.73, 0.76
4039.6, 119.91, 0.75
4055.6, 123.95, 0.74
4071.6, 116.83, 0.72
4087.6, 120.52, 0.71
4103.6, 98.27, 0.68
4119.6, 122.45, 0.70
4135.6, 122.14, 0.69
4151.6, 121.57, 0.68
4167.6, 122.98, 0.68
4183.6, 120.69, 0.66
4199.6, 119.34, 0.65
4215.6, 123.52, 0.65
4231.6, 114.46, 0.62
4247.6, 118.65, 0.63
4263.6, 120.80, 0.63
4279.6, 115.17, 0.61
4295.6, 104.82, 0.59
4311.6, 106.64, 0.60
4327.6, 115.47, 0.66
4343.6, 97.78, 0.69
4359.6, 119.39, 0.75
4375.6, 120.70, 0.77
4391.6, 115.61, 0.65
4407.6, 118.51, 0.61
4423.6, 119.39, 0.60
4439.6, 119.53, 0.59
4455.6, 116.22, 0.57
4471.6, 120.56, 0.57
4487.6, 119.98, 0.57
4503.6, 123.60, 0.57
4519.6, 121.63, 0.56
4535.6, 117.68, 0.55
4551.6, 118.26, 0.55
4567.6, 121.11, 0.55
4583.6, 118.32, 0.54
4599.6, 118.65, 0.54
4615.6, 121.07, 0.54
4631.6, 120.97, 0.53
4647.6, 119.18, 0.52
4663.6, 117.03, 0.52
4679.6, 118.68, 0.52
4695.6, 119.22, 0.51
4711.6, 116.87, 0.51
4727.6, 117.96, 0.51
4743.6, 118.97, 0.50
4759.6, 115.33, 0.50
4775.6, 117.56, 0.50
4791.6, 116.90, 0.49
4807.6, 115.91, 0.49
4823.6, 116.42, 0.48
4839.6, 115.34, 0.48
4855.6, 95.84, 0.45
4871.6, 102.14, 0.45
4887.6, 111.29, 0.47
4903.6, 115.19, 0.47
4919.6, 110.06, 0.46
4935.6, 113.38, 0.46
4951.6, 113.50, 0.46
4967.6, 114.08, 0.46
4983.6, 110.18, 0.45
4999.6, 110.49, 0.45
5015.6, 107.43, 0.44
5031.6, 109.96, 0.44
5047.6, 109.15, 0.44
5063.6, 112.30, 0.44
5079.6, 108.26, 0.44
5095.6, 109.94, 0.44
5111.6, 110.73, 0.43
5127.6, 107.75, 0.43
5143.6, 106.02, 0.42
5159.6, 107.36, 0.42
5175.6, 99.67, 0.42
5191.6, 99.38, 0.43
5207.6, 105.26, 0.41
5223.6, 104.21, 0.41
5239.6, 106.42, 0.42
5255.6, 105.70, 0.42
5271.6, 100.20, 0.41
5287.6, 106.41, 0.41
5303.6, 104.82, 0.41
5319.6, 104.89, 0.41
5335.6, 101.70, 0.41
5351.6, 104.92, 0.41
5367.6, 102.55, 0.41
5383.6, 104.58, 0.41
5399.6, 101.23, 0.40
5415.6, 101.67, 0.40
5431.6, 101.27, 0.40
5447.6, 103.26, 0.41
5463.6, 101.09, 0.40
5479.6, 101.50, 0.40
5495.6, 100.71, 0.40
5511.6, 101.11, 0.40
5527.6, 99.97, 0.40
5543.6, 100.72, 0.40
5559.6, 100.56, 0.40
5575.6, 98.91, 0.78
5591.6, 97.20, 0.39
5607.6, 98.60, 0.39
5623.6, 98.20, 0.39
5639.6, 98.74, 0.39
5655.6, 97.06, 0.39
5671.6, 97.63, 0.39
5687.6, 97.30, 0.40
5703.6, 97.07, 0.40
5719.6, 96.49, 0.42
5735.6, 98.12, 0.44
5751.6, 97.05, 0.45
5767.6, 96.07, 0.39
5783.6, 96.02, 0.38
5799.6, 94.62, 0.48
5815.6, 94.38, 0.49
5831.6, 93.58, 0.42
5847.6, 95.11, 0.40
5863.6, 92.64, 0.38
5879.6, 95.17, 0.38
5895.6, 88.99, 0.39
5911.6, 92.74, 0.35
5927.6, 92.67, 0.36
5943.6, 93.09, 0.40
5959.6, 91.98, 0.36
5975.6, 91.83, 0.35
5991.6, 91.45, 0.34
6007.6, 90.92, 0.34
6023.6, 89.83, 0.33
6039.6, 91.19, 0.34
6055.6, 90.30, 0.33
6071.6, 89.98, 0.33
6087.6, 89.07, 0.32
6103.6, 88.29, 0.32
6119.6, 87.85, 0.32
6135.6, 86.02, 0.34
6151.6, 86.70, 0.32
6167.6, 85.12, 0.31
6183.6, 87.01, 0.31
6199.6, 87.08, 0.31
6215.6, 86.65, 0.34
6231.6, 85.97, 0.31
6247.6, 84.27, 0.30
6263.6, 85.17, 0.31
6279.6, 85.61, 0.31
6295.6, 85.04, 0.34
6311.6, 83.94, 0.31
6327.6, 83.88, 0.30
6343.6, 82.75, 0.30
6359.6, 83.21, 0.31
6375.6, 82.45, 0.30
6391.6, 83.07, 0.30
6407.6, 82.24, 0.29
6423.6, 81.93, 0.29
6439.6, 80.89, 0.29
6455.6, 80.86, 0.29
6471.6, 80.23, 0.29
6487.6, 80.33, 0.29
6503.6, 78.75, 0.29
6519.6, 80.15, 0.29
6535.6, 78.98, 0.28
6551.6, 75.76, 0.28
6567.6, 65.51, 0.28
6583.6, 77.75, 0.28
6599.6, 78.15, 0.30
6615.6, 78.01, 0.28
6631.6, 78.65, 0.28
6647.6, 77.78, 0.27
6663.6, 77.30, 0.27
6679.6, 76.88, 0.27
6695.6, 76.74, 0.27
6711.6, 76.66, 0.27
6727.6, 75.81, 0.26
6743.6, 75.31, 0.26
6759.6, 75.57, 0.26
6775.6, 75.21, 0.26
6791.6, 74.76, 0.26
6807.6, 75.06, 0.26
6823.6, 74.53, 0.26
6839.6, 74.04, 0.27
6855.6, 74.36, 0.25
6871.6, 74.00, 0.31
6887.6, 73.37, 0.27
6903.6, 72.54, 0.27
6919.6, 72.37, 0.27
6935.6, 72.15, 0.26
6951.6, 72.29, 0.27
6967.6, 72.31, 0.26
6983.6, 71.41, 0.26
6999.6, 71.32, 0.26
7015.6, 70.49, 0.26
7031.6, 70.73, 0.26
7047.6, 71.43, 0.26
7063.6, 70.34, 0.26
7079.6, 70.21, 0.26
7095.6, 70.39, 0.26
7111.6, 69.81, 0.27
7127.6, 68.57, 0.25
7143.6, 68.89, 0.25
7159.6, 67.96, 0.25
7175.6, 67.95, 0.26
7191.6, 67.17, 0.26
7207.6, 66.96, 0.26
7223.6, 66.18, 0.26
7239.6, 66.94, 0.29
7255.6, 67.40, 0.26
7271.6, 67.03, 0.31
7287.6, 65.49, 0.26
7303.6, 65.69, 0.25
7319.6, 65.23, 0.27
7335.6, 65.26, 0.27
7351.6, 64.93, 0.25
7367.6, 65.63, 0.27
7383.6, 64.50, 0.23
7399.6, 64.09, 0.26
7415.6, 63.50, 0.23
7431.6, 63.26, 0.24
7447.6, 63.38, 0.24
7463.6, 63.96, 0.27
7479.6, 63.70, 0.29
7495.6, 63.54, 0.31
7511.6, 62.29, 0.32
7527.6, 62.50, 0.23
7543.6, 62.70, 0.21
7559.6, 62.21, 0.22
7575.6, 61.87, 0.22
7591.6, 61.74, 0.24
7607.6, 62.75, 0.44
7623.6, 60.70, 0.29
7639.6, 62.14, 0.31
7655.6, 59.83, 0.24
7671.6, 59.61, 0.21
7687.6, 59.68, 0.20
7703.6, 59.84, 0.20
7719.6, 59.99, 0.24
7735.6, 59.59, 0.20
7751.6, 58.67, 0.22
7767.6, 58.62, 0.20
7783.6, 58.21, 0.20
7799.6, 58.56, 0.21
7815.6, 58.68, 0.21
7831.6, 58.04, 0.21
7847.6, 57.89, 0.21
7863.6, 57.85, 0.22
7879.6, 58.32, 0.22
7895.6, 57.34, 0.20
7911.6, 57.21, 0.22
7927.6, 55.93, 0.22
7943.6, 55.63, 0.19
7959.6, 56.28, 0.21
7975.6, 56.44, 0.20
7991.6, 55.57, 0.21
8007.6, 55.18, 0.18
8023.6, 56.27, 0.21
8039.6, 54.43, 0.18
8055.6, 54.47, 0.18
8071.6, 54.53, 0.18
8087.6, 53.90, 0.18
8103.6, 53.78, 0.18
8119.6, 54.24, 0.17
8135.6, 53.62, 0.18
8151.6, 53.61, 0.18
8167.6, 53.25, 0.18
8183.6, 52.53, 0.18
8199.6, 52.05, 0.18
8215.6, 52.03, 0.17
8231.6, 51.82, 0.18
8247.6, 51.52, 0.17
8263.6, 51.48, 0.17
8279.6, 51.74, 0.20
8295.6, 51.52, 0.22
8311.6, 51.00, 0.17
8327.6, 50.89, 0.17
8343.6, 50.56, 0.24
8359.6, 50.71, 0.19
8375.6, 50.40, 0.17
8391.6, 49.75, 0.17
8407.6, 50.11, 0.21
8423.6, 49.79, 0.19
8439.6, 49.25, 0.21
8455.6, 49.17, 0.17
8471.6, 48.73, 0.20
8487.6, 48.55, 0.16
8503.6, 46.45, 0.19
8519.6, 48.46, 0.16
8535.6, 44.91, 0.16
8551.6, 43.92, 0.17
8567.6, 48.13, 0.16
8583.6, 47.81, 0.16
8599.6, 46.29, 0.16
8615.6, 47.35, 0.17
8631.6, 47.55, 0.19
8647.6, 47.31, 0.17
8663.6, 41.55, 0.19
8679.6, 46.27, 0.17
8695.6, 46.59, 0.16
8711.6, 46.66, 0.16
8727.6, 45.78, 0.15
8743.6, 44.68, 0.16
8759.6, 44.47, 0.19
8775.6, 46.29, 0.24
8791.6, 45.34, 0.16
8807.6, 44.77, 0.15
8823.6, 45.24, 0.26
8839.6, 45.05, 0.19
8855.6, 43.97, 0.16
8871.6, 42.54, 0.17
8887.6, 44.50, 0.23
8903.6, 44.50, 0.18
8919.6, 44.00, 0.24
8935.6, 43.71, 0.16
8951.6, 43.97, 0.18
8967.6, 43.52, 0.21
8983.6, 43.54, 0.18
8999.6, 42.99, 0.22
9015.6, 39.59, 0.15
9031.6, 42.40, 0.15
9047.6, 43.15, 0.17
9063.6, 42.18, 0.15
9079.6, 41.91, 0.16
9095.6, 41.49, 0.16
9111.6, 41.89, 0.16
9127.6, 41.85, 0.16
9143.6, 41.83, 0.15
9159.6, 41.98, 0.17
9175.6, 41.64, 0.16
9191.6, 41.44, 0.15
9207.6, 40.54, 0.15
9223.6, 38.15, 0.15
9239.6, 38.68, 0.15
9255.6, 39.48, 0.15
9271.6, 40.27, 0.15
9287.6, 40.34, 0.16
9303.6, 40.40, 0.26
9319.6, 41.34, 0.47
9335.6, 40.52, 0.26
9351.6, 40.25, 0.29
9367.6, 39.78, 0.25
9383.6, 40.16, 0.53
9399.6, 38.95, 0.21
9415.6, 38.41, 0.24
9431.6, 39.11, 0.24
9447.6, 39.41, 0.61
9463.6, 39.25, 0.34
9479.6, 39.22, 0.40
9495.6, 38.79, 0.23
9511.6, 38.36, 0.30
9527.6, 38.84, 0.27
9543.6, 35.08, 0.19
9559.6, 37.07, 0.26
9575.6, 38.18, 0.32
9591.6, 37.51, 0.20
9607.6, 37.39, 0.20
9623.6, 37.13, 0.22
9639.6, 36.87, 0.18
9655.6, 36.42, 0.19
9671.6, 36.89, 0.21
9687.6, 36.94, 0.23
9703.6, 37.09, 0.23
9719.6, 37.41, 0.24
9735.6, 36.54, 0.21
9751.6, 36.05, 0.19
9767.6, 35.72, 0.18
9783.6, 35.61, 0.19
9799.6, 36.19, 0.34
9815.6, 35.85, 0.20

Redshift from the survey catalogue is 0.000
